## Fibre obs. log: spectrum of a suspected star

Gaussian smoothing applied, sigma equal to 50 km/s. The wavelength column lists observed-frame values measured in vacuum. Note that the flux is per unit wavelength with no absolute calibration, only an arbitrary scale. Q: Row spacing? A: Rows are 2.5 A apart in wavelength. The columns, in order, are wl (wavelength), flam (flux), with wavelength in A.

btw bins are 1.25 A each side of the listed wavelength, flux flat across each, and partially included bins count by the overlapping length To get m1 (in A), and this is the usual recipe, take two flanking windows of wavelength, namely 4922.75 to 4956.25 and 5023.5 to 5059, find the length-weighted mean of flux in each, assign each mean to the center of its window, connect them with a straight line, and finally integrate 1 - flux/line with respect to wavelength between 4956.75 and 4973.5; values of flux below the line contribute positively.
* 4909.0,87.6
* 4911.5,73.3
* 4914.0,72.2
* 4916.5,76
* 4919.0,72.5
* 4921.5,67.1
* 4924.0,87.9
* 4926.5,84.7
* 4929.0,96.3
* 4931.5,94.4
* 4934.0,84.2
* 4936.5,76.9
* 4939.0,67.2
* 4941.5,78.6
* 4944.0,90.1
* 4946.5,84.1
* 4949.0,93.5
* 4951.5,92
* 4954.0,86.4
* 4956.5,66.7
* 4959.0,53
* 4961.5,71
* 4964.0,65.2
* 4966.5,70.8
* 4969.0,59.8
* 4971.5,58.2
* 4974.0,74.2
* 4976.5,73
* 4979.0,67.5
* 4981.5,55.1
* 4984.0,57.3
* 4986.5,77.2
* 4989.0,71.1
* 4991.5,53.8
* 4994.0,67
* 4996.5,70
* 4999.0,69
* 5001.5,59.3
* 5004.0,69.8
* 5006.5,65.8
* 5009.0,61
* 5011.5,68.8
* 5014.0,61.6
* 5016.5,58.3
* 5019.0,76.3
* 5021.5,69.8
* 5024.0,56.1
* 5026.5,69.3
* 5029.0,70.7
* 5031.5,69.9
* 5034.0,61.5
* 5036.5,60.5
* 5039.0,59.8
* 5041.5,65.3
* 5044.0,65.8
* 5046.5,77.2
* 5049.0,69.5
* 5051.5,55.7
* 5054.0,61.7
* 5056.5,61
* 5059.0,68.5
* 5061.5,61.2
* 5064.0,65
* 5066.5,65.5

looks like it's 3.4 A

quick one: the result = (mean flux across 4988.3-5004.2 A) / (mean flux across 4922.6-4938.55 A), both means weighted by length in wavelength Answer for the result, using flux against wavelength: 0.76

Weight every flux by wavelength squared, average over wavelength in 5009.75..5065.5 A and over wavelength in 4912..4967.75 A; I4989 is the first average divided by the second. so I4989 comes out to 0.9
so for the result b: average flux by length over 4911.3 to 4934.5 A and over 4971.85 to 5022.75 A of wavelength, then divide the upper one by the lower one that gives 0.82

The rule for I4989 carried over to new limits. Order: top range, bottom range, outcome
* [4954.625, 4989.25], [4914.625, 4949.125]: 0.82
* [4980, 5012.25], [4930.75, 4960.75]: 0.83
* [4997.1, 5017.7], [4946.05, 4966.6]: 0.87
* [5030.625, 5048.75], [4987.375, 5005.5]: 1.02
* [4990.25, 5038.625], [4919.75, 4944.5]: 0.82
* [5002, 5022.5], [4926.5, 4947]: 0.81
